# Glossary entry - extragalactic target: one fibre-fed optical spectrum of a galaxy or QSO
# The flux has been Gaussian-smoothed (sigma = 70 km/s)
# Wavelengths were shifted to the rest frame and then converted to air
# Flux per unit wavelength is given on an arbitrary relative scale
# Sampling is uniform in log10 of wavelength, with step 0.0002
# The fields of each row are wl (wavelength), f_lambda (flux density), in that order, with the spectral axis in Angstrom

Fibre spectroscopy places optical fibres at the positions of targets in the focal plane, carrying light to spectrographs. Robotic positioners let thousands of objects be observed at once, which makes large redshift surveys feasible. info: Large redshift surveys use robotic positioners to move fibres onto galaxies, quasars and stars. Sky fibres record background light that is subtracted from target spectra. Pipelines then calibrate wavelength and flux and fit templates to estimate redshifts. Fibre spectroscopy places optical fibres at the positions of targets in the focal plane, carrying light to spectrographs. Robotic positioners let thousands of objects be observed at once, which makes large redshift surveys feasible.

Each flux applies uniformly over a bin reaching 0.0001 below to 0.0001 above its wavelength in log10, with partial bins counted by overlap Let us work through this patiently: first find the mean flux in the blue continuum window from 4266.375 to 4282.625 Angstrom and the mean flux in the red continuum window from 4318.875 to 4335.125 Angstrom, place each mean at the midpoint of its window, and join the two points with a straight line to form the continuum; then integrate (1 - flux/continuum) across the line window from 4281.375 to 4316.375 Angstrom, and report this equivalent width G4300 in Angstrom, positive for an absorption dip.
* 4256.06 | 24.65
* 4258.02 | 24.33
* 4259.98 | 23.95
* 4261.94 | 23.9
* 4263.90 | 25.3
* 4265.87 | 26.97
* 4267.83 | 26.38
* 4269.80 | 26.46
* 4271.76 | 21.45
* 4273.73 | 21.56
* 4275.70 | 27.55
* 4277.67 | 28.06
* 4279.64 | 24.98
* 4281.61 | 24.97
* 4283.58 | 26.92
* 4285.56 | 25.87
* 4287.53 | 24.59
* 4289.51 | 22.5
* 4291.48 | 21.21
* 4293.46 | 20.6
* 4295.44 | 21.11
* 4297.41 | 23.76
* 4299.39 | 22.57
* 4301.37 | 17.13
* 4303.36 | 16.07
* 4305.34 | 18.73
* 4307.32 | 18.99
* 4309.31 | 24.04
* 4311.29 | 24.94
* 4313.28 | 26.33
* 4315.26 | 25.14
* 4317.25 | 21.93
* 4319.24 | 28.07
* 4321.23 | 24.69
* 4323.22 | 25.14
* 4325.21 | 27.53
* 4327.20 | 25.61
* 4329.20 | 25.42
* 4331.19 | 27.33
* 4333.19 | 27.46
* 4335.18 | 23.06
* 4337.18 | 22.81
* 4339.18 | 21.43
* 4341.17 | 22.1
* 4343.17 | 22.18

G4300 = 4.4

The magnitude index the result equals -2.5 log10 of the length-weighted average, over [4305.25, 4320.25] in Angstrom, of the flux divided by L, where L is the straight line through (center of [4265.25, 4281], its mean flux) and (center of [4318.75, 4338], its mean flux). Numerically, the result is 0.08 mag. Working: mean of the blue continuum 25.4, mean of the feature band 23.8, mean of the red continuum 25.7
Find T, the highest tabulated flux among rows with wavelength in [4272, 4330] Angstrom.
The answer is 28.07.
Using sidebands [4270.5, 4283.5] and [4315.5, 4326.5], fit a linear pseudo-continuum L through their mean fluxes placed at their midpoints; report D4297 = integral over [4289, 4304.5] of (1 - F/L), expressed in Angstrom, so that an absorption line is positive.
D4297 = 2.9 Angstrom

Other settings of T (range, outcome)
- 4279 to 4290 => 26.92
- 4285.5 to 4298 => 25.87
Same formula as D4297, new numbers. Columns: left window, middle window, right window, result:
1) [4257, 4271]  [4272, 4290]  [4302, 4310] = -1.87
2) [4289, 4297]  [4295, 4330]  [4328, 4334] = 1.42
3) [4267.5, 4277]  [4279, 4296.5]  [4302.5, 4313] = -0.39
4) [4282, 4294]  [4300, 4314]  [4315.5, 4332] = 2.25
